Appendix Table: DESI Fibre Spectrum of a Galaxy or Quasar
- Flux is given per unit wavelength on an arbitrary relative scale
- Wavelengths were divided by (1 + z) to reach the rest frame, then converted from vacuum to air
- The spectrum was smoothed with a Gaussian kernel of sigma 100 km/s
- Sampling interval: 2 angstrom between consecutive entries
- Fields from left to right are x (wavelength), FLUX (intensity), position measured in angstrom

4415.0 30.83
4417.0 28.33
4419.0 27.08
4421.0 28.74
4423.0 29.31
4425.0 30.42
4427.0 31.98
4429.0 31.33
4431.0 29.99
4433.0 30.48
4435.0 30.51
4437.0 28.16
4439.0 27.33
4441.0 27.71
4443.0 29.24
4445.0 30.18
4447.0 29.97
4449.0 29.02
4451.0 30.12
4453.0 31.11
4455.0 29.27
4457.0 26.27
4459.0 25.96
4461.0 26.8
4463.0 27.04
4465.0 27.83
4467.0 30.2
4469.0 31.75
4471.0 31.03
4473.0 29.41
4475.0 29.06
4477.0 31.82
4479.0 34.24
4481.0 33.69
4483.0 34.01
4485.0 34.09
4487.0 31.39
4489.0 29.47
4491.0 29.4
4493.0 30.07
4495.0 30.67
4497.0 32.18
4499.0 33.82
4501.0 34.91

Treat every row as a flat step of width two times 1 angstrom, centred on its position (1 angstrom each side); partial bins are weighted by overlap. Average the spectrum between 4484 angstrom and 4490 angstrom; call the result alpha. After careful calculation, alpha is 31.7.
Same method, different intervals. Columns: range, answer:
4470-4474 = 30.2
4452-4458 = 28.9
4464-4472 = 30.2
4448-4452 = 29.6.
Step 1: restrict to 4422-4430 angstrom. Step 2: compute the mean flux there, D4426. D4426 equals 30.8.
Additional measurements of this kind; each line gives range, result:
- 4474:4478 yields 30.4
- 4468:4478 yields 30.6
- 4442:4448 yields 29.8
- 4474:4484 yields 32.6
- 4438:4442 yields 27.5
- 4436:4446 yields 28.5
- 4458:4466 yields 26.9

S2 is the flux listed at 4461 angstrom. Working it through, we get 26.8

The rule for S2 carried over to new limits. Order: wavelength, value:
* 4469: 31.75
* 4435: 30.51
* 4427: 31.98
